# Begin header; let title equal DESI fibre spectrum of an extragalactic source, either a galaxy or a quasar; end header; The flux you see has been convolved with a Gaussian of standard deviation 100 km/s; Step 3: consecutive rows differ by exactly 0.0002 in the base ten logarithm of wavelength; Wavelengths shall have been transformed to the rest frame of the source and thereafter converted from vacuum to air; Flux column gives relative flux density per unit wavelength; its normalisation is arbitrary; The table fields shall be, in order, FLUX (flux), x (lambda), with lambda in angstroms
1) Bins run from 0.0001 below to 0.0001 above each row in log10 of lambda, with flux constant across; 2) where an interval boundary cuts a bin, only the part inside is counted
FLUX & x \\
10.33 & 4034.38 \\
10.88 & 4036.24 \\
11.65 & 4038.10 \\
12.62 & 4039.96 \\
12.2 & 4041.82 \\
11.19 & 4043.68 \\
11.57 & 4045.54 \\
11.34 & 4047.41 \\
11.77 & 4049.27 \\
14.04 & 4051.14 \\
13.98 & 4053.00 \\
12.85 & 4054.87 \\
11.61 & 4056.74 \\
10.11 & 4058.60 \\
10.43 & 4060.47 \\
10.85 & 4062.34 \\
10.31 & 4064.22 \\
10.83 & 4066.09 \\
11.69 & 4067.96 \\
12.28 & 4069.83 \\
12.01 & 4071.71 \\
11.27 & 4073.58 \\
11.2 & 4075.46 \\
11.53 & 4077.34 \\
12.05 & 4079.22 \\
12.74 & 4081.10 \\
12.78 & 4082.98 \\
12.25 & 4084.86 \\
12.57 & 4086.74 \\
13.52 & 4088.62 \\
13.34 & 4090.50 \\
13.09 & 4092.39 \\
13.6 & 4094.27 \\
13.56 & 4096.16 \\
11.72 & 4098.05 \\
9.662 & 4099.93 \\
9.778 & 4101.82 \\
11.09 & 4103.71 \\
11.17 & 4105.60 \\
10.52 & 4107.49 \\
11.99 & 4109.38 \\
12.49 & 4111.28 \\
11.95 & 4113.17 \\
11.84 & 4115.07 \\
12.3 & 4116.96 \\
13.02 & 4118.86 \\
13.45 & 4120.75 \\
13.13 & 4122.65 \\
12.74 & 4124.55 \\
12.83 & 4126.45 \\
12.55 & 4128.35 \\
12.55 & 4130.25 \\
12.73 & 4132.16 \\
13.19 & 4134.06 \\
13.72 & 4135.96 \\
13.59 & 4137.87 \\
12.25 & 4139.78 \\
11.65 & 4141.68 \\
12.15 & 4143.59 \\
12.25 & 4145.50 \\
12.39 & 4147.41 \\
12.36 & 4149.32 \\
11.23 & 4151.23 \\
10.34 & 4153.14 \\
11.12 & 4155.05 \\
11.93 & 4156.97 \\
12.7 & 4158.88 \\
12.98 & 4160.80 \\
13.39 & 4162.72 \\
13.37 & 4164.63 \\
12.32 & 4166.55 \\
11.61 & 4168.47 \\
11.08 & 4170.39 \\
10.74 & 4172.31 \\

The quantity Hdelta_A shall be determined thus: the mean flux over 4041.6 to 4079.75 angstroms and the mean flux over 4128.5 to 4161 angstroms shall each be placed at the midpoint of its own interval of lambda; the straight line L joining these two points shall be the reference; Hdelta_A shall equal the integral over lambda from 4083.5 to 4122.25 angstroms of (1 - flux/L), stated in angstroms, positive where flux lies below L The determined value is -0.6 angstroms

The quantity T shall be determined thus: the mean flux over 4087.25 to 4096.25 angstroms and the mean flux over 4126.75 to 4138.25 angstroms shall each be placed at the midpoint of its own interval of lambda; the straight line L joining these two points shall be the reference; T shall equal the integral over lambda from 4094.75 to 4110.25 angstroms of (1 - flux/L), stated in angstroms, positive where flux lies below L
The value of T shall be 2.4 angstroms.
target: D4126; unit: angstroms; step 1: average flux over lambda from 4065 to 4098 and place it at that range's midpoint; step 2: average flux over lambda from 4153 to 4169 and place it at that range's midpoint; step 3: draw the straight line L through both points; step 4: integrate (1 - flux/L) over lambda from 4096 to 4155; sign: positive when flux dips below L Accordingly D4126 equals 1.1 angstroms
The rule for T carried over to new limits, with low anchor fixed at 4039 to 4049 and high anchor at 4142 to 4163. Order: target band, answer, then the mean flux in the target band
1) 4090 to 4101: -0.49 angstroms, 12.4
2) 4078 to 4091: -0.91 angstroms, 12.7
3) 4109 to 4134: -1.39 angstroms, 12.6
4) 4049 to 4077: 0.36 angstroms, 11.7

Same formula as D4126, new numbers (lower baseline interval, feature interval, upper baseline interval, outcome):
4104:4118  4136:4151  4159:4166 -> 0.2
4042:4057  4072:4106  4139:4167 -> 0.5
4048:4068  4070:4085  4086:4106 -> -0.1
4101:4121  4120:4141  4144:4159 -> -2.2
